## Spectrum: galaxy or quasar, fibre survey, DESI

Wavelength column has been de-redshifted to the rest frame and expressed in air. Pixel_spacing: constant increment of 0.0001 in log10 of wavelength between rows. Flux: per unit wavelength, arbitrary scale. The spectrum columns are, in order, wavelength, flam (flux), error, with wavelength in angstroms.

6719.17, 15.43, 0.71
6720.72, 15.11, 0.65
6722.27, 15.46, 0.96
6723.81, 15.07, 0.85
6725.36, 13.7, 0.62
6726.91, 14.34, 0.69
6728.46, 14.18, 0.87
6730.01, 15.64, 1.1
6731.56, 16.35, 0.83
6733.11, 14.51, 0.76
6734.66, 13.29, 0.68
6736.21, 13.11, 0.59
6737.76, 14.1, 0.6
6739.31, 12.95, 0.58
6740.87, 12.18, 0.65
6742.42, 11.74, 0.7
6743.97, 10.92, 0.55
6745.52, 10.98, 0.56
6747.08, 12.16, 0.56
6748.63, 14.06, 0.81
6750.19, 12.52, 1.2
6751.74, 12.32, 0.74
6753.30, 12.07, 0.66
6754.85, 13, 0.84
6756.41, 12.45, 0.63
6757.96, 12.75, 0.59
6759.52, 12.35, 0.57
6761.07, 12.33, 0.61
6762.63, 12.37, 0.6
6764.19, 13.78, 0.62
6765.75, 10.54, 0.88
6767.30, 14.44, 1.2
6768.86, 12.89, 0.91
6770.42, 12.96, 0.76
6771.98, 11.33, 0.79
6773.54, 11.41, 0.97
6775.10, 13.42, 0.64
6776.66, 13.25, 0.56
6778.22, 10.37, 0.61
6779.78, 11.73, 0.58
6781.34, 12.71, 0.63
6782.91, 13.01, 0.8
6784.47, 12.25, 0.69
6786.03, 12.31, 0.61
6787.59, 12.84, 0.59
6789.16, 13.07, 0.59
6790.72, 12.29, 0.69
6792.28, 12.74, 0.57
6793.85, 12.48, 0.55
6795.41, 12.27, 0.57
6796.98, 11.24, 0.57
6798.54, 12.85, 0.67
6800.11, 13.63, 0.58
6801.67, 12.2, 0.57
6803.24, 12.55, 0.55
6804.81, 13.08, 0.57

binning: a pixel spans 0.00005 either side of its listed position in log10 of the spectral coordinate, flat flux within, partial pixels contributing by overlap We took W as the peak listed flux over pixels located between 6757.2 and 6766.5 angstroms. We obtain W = 13.78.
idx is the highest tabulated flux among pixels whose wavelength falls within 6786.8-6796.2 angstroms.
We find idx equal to 13.07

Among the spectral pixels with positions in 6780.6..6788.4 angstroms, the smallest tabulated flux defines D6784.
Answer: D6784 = 12.25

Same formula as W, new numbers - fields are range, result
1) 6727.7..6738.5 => 16.35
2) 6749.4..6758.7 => 13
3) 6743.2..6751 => 14.06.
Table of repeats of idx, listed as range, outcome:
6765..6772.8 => 14.44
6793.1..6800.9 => 13.63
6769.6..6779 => 13.42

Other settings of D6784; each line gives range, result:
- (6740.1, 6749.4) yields 10.92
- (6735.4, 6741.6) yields 12.18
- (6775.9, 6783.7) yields 10.37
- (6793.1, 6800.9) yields 11.24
